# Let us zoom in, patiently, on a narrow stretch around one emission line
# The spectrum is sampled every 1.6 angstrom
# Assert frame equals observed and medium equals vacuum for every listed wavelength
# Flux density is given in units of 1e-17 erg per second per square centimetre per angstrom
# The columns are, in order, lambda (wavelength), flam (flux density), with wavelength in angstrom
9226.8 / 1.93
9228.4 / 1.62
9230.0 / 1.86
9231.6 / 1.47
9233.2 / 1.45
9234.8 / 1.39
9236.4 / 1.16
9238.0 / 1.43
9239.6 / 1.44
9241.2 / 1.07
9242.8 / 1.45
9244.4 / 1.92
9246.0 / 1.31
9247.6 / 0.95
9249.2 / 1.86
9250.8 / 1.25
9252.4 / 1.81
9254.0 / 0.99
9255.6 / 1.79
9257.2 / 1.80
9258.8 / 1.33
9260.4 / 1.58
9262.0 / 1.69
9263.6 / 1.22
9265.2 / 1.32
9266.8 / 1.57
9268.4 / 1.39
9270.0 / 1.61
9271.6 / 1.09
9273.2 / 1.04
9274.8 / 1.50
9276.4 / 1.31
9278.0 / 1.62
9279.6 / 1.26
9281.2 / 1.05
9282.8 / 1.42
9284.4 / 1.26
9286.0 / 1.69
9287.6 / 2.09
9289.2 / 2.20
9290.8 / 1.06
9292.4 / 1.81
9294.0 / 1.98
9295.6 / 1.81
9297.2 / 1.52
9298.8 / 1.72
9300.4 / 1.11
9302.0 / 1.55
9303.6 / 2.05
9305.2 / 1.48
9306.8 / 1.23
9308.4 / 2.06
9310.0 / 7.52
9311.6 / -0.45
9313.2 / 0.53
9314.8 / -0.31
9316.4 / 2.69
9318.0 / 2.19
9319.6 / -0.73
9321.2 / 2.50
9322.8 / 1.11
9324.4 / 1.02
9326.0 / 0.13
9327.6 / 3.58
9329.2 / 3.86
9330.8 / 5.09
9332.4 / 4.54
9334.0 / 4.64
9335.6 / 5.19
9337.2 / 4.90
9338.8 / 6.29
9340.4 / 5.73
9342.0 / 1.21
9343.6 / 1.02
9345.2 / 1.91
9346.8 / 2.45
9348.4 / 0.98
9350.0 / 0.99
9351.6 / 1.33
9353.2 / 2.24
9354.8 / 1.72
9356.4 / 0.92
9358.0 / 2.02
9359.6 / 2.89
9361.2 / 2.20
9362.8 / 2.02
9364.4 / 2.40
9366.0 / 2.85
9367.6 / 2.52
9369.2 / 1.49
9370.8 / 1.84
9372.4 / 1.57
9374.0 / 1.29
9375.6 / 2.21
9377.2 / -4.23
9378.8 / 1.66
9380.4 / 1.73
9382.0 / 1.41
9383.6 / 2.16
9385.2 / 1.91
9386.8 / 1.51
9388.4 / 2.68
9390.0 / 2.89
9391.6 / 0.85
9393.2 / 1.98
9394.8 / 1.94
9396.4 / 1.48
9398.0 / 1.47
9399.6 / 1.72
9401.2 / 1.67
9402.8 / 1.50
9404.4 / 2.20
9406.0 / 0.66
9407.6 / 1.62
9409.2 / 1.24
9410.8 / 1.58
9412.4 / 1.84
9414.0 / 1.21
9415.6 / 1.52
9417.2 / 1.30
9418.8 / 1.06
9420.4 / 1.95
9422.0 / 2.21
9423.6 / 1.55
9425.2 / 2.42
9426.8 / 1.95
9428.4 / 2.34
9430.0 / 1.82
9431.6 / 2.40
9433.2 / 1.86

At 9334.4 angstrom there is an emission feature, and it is H-alpha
